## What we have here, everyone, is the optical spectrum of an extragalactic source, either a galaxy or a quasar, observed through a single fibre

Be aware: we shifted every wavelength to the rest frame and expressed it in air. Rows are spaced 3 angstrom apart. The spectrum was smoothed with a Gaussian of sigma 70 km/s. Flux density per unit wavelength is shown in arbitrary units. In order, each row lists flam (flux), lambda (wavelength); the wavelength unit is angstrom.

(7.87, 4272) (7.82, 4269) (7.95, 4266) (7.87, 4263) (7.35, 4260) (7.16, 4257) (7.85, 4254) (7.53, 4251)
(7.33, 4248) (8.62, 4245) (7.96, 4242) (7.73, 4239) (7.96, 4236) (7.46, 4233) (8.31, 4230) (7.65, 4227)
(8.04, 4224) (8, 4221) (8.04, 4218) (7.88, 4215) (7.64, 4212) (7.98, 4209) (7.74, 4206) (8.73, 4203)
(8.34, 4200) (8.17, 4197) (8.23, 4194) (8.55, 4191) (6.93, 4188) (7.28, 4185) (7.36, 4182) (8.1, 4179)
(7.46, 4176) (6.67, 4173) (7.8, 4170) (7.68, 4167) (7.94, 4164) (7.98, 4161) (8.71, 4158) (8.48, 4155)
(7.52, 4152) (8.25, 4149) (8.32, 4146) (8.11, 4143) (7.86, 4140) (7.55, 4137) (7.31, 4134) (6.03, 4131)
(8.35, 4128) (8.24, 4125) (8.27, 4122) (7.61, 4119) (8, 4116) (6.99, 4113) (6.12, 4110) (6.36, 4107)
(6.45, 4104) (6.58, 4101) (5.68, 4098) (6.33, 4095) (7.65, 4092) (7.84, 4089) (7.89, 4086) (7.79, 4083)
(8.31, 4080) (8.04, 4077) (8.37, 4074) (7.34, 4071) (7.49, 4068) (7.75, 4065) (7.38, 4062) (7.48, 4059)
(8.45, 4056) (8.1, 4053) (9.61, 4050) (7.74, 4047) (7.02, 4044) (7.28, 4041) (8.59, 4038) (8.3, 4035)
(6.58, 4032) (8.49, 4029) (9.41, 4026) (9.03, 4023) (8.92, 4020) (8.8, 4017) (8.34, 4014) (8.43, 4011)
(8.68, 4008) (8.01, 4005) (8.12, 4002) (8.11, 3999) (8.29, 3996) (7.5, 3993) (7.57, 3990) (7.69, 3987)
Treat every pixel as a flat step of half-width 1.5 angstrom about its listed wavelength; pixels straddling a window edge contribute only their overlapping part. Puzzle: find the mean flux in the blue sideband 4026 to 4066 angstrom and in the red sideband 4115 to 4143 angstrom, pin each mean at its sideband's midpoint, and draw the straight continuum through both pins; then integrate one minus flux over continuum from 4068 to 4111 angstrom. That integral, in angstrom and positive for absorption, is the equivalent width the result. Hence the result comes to 3.4 angstrom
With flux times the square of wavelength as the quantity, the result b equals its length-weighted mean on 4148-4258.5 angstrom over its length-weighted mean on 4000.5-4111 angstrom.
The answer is 1.08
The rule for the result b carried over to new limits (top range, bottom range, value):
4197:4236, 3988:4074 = 1.08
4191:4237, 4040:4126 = 1.14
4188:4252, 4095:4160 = 1.12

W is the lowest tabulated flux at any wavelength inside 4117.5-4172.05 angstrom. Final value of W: 6.03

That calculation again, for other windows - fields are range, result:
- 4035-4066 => 7.02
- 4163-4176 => 6.67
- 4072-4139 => 5.68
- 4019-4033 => 6.58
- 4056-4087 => 7.34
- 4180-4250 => 6.93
